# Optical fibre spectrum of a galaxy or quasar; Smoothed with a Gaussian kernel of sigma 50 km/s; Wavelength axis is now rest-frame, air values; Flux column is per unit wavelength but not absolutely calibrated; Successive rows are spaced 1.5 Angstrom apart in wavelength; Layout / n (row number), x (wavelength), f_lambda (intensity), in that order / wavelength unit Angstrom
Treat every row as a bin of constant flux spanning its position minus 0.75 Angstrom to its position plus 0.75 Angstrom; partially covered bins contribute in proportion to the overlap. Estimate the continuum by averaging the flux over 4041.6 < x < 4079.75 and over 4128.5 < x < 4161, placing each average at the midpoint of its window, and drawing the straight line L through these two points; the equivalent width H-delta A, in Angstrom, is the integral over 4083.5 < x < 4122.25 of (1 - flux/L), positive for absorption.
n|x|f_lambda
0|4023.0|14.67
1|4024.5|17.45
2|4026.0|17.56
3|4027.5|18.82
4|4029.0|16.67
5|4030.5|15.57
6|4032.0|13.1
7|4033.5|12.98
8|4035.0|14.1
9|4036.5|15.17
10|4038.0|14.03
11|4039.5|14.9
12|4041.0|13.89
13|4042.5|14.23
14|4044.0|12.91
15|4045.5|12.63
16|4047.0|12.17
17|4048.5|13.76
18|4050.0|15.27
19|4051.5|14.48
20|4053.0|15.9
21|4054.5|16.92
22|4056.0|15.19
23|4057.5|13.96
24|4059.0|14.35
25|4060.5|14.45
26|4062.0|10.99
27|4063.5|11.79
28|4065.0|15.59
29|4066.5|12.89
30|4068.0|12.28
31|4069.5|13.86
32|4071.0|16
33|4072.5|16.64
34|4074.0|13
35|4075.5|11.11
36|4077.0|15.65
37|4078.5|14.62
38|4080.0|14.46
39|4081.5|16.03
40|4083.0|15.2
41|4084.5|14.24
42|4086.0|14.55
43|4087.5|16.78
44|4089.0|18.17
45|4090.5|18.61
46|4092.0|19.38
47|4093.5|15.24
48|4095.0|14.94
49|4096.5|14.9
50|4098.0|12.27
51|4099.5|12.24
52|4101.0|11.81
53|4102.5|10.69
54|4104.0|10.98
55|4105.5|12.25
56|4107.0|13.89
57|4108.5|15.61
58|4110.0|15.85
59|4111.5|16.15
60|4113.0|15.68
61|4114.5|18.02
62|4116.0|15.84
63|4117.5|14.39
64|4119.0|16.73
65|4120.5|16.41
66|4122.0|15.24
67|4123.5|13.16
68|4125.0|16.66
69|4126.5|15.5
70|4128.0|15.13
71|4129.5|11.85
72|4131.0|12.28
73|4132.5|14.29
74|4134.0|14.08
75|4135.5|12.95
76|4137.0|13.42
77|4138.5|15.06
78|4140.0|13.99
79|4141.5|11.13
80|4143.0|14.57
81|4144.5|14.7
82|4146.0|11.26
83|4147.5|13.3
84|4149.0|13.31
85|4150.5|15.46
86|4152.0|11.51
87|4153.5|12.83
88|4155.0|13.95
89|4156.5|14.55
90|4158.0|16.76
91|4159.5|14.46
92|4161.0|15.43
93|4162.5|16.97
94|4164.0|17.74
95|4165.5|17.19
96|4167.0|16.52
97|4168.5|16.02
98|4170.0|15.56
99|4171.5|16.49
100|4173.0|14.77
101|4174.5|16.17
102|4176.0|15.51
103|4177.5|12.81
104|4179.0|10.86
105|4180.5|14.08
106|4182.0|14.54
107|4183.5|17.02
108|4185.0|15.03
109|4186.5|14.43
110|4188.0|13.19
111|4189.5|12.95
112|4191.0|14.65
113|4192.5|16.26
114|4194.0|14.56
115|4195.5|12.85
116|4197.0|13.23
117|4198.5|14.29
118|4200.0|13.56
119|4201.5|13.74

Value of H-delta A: -3.3 Angstrom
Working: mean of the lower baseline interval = 14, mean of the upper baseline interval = 13.7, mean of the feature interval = 15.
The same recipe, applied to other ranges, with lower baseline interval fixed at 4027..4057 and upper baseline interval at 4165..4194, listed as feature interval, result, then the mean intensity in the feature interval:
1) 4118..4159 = 2.0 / 14.1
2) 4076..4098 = -1.5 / 15.7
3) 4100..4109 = 1.4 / 12.4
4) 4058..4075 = 1.0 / 13.8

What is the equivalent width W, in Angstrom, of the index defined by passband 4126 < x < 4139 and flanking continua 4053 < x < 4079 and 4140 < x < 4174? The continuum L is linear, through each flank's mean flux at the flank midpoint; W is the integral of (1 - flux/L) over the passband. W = 0.7 Angstrom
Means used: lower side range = 14.1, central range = 13.8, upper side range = 14.7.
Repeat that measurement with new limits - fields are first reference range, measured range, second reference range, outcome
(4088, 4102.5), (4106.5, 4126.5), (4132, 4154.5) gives -1.8 Angstrom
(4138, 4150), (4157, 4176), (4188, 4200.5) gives -3.4 Angstrom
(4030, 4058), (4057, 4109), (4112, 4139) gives 1.0 Angstrom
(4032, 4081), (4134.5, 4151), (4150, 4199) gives 1.2 Angstrom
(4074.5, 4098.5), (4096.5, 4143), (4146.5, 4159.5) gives 1.6 Angstrom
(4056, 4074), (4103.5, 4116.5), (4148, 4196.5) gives -0.6 Angstrom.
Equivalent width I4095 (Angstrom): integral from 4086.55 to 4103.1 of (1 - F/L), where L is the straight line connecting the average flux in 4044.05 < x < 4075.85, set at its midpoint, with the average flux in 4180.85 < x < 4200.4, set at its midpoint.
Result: -1.13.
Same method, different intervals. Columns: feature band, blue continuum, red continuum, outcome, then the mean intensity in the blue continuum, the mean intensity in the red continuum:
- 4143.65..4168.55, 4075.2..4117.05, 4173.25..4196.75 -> -0.5 Angstrom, 14.9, 14.3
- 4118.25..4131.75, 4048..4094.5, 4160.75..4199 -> 0.1 Angstrom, 14.9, 15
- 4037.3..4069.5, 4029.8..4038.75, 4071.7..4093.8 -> 1.7 Angstrom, 14.2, 15.6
